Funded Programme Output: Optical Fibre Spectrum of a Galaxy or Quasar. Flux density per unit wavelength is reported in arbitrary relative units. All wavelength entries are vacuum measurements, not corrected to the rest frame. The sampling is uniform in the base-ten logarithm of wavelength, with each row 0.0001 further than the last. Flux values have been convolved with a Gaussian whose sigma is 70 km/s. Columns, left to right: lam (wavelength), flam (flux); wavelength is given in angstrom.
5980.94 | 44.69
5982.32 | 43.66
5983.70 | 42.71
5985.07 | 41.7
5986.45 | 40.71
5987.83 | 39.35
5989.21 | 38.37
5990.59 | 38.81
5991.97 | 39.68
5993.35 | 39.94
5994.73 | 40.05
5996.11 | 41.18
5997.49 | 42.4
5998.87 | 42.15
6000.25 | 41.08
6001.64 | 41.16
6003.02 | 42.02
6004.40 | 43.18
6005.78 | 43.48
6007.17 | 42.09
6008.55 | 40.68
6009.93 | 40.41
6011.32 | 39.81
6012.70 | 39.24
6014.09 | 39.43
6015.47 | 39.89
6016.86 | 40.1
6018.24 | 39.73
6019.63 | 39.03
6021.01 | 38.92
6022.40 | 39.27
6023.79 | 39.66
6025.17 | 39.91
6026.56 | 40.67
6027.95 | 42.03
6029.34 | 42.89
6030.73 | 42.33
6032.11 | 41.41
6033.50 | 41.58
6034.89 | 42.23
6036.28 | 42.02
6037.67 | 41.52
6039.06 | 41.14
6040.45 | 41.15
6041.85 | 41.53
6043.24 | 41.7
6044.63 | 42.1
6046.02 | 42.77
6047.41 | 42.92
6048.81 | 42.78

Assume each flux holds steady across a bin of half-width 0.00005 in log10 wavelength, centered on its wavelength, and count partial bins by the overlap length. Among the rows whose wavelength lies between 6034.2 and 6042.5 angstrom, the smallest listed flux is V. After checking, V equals 41.14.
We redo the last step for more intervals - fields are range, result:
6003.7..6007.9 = 42.09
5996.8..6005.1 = 41.08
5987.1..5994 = 38.37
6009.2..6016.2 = 39.24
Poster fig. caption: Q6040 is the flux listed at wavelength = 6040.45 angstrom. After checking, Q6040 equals 41.15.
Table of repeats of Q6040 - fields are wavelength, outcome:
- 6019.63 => 39.03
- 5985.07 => 41.7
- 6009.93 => 40.41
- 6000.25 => 41.08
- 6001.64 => 41.16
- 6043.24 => 41.7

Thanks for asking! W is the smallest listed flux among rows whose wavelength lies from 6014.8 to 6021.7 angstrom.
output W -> 38.92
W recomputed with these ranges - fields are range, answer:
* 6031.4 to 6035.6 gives 41.41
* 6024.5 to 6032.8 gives 39.91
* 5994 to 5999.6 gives 40.05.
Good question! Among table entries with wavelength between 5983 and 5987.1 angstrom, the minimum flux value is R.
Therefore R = 40.71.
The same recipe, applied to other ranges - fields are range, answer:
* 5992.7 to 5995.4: 39.94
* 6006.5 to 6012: 39.81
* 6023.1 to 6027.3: 39.66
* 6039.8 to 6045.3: 41.15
